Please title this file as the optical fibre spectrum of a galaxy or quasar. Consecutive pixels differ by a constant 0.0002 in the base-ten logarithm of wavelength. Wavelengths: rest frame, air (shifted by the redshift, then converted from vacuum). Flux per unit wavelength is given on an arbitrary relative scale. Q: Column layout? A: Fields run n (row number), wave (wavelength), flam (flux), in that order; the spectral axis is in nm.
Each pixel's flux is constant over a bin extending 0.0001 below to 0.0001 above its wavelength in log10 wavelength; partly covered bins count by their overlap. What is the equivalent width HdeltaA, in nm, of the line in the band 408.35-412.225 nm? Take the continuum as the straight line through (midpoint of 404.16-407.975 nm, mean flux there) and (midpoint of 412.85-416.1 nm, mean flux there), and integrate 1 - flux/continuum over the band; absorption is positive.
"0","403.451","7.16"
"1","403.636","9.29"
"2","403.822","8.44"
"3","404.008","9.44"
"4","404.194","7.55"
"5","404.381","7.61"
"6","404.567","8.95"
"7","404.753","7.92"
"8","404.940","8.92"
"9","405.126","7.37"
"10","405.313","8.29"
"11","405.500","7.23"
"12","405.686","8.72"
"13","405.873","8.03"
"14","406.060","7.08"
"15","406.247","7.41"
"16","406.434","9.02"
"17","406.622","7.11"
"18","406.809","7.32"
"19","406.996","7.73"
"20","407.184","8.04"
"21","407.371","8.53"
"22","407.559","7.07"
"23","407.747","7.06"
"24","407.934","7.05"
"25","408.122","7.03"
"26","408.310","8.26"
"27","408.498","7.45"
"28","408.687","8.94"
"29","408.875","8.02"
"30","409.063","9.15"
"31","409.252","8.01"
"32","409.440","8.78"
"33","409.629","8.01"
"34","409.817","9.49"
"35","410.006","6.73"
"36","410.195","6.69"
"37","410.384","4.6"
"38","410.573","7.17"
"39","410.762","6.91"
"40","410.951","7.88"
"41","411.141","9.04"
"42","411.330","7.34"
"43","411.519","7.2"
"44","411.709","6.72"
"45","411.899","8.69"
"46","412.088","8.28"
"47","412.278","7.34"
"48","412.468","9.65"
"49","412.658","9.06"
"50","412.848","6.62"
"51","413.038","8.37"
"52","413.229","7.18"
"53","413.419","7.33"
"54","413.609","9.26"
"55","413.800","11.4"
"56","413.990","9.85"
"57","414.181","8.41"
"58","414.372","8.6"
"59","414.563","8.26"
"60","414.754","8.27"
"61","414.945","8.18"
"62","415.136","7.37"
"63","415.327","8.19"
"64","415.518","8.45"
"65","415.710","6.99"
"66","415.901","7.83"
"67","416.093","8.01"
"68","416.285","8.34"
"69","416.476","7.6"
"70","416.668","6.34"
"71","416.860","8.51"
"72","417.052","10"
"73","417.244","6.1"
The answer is 0.148 nm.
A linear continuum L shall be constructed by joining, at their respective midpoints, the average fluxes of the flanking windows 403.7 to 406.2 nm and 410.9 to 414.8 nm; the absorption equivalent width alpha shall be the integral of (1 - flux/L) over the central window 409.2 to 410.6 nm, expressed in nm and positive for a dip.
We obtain 0.14 nm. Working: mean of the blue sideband 8.12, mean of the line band 7.43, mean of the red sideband 8.33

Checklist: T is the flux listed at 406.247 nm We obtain 7.41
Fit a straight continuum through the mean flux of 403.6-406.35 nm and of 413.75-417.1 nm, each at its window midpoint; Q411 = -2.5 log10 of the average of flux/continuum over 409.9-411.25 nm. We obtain 0.17 mag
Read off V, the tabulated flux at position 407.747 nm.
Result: 7.06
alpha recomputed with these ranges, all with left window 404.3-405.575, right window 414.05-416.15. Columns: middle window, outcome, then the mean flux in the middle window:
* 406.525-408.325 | 0.128 nm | 7.49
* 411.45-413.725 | 0.017 nm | 8.01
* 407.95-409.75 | -0.020 nm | 8.15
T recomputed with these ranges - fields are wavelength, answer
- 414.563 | 8.26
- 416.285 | 8.34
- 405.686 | 8.72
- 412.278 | 7.34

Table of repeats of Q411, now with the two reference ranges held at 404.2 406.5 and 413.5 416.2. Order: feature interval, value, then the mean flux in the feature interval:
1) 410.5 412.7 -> 0.055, 7.92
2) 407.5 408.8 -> 0.081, 7.57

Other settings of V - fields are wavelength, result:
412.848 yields 6.62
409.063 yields 9.15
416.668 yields 6.34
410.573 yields 7.17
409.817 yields 9.49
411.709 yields 6.72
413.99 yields 9.85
